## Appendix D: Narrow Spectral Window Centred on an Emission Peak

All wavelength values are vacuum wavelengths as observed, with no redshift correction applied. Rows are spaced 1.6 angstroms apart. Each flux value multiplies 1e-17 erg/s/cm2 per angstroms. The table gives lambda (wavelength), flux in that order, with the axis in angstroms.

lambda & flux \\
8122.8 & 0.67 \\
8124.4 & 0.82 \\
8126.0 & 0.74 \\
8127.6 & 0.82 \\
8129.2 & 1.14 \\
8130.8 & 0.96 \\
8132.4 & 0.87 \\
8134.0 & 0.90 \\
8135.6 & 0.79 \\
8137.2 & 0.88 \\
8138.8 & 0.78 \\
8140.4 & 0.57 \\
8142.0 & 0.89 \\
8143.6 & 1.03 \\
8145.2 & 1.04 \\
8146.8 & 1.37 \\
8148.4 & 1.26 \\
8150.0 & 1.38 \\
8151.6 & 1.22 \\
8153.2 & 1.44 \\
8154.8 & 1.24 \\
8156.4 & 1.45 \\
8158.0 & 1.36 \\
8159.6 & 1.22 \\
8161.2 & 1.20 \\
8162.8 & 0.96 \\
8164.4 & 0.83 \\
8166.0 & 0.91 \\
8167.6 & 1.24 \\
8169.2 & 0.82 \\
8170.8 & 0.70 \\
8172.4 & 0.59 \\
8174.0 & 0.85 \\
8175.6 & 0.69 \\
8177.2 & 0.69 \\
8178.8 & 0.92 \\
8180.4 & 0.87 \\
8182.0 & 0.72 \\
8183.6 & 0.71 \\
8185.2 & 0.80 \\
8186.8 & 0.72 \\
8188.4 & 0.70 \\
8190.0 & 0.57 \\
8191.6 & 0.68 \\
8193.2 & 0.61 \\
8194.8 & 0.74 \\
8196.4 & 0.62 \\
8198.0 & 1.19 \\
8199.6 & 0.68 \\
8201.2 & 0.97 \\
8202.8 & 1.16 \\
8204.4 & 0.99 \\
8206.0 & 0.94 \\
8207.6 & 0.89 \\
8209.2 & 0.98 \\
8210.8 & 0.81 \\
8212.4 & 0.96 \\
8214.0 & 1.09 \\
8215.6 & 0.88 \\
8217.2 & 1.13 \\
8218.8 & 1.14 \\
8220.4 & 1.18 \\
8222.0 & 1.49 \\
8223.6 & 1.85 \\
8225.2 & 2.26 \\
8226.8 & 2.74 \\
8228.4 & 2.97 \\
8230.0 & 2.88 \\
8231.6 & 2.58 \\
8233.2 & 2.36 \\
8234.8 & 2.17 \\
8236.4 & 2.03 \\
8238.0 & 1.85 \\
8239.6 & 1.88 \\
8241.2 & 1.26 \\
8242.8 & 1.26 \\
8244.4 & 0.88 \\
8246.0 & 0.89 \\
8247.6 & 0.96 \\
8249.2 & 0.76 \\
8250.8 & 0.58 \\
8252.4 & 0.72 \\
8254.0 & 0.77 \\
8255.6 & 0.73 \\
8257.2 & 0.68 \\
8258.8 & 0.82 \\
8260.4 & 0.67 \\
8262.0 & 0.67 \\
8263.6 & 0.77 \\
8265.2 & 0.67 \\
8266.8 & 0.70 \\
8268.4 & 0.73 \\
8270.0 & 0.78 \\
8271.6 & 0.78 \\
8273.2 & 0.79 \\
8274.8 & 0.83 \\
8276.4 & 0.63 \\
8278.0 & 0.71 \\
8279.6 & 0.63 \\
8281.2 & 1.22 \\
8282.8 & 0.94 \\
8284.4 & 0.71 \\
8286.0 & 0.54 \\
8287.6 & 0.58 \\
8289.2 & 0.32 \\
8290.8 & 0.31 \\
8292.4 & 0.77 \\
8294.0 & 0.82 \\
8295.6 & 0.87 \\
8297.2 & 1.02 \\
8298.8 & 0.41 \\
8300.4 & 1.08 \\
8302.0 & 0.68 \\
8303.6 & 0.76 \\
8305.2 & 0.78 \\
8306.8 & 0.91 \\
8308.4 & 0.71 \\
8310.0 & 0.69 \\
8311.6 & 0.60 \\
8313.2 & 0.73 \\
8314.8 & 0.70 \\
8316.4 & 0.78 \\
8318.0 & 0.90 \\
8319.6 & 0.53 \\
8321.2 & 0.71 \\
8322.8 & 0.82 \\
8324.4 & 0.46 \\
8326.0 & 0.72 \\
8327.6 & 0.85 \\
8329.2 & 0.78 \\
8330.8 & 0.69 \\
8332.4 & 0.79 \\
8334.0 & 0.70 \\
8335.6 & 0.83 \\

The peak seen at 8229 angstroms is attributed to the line [O III]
